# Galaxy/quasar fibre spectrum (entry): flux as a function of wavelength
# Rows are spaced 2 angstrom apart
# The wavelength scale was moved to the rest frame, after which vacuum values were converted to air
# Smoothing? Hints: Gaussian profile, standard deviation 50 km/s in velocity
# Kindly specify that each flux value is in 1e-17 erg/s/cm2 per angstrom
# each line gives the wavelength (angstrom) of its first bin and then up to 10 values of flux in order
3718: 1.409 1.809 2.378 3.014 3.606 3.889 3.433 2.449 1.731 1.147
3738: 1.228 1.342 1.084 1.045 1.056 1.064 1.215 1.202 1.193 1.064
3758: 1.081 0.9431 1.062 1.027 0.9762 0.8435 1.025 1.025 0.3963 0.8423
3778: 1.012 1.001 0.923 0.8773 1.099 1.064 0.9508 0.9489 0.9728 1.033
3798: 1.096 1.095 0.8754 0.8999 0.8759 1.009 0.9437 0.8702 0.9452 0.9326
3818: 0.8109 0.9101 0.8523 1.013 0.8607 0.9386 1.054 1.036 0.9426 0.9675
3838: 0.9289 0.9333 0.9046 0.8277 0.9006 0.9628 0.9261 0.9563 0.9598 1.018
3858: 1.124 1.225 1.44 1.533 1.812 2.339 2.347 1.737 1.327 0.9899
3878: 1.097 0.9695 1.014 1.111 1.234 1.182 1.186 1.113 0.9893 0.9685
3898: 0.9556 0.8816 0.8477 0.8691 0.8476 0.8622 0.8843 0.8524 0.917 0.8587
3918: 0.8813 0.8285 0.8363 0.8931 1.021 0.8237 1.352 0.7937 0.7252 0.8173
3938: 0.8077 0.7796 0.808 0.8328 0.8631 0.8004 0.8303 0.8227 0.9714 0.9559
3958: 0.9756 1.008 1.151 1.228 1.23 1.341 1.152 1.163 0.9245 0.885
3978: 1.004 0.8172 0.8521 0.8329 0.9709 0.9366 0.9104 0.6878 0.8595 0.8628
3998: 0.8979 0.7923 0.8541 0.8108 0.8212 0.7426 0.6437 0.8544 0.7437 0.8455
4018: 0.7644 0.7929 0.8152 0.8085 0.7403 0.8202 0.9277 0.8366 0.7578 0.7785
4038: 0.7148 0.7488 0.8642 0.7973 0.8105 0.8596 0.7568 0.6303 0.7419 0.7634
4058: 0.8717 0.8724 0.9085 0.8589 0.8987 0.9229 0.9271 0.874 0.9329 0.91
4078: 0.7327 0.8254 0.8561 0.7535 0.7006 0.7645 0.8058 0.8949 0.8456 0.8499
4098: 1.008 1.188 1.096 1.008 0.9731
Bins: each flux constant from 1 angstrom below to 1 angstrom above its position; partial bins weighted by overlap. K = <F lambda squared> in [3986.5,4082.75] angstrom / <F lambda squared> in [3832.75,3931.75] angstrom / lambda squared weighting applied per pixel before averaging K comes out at 0.8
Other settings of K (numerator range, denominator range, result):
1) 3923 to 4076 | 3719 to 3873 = 0.78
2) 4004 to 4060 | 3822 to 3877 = 0.73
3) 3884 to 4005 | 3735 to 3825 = 1.02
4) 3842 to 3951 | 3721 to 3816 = 0.87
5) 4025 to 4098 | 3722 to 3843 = 0.79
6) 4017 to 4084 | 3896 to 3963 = 0.98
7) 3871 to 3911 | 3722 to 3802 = 0.84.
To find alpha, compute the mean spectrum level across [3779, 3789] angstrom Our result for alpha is 0.993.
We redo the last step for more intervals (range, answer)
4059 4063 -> 0.89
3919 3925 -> 0.853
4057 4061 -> 0.872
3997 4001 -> 0.845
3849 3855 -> 0.947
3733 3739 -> 1.37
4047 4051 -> 0.808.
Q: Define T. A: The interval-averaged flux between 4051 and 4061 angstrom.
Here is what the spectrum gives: 0.776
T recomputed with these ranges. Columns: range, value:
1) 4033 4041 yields 0.75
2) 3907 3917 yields 0.875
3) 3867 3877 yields 1.75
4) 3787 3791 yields 1.01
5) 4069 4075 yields 0.911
